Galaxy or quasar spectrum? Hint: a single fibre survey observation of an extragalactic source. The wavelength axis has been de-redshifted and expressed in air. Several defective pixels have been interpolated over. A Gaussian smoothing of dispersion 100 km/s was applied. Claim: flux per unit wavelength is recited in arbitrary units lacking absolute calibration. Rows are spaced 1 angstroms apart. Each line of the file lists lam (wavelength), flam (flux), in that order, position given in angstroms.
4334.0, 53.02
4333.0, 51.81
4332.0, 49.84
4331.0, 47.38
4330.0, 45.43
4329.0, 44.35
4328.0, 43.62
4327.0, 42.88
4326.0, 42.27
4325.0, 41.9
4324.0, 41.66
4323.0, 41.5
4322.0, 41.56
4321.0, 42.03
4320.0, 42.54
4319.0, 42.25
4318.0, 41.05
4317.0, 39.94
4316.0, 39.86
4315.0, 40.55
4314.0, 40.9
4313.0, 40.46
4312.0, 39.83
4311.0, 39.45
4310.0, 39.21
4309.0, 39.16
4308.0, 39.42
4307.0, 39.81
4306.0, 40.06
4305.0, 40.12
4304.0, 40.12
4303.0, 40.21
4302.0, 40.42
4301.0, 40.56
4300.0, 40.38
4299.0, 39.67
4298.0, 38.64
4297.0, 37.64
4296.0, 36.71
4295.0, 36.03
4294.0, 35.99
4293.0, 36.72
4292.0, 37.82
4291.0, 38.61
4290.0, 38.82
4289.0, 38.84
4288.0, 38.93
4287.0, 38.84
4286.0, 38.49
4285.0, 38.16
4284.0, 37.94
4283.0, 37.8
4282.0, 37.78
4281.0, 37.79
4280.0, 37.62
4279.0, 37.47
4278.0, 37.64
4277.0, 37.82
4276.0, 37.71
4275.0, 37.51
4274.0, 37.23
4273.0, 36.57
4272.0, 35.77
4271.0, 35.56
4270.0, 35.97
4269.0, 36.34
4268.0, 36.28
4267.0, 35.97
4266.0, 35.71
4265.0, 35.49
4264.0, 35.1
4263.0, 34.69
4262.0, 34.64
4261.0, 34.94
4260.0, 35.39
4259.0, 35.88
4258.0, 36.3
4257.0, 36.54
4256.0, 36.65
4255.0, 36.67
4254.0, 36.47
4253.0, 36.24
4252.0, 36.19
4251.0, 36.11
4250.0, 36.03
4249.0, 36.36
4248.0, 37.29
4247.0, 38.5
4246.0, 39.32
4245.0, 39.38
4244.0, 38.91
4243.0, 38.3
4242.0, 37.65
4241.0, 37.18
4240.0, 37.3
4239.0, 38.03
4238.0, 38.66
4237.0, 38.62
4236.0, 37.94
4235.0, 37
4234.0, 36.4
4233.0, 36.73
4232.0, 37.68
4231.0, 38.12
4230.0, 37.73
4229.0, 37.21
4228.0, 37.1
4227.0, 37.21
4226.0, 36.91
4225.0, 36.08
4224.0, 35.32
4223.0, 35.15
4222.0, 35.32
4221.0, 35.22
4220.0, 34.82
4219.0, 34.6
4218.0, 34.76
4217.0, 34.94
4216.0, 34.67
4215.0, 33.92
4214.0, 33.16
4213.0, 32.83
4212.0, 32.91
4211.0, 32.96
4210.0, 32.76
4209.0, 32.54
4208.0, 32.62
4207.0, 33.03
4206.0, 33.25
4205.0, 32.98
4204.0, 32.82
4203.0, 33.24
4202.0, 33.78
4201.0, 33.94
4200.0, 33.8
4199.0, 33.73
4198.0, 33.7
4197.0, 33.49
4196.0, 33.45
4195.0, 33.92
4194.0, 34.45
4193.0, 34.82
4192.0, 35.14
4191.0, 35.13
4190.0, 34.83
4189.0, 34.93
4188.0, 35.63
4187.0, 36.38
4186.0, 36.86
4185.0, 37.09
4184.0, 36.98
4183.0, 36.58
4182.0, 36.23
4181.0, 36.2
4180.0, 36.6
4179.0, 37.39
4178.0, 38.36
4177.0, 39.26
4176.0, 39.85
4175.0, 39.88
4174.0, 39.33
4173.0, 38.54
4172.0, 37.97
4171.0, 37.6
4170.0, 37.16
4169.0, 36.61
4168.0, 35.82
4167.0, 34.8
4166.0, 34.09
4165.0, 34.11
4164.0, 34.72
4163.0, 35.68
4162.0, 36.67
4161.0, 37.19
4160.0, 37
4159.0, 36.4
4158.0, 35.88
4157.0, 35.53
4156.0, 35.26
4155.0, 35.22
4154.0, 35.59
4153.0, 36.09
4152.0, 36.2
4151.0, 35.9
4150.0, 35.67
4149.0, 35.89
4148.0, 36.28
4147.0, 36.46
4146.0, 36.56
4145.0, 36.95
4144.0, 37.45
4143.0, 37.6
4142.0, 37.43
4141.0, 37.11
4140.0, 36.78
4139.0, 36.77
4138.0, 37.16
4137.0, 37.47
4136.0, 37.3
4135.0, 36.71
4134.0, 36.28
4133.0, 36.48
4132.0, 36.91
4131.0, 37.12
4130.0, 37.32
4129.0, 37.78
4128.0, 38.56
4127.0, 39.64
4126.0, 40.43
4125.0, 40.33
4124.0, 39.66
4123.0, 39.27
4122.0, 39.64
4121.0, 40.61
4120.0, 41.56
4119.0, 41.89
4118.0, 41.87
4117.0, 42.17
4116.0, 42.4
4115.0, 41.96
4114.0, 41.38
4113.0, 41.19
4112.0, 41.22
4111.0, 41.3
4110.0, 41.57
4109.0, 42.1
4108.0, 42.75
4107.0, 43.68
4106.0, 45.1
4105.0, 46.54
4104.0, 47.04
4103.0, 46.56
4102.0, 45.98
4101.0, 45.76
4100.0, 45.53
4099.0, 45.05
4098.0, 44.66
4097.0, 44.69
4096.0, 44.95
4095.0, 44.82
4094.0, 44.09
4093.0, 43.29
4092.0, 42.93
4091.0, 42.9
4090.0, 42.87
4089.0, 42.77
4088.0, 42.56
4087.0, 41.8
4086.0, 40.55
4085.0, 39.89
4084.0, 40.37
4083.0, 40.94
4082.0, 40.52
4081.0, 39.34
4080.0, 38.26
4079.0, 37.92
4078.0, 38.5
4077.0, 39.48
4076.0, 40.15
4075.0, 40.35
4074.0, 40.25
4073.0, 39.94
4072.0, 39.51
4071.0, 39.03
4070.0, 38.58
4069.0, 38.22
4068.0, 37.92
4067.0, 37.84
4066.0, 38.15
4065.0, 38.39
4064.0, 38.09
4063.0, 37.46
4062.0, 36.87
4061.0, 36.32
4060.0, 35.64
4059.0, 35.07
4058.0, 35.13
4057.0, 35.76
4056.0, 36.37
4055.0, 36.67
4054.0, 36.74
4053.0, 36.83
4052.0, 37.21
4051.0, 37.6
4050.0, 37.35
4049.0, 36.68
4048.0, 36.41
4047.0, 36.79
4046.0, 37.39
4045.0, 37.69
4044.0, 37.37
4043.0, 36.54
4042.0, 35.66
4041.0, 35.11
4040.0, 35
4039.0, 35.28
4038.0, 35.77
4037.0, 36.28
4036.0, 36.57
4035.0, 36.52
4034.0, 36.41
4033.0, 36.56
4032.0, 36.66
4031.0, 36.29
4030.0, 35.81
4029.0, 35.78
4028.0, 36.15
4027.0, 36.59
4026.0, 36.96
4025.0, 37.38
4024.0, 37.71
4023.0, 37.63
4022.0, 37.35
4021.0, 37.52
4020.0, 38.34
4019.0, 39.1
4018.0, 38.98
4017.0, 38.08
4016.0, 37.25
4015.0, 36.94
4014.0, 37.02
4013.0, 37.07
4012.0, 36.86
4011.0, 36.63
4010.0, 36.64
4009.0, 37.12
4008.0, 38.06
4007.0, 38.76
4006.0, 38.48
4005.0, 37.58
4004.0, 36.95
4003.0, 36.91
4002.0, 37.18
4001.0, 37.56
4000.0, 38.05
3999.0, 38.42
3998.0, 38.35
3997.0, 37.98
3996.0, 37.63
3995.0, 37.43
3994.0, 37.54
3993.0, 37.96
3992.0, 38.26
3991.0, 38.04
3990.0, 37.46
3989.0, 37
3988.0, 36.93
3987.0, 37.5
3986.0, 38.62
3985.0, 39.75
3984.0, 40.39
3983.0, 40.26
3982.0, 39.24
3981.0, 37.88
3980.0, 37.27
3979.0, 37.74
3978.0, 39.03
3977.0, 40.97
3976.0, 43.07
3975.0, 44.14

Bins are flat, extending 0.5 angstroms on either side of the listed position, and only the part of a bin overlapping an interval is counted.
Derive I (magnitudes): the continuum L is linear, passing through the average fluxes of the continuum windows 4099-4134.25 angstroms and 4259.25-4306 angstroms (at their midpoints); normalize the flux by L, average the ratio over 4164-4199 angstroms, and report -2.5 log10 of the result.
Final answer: 0.11 mag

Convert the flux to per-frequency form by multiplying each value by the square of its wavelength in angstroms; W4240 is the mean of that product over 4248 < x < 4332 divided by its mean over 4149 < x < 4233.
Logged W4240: 1.1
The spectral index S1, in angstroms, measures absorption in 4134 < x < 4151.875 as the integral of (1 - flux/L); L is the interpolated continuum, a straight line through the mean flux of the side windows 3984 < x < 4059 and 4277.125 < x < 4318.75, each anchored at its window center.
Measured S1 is 0.5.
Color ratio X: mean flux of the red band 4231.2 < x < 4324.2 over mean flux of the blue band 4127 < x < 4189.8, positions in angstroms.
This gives 1.04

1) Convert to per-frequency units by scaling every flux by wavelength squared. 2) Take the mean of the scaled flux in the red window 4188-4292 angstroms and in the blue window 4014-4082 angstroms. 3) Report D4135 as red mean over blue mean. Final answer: 1.06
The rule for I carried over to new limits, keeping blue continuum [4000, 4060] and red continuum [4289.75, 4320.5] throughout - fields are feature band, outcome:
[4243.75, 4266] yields 0.07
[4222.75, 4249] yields 0.04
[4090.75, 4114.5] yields -0.17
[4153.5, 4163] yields 0.06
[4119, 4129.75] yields -0.06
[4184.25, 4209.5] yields 0.13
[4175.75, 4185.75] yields 0.03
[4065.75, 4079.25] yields -0.05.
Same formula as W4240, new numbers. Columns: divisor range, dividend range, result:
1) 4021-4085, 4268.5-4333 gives 1.20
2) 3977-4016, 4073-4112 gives 1.18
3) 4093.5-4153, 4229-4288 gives 0.98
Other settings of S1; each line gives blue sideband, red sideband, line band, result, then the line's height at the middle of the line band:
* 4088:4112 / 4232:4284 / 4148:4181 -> 3.64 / 41.2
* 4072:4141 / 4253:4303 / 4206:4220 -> 1.85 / 38.7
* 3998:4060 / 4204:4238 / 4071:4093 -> -2.49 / 36.5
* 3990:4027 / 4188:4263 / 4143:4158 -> 0.07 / 36.3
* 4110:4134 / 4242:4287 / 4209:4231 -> 1.62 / 37.8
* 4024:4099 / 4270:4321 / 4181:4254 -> 5.75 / 38.7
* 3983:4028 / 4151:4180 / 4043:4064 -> 0.41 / 37.4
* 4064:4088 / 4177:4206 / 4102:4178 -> -3.10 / 37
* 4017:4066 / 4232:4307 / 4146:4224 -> 3.81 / 37.2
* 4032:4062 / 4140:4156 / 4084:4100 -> -2.98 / 36.4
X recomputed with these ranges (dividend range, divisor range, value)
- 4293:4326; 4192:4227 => 1.17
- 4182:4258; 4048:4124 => 0.88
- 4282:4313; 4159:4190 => 1.05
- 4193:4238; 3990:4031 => 0.93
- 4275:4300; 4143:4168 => 1.06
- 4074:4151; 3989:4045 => 1.09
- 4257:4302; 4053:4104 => 0.92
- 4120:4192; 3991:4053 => 1.00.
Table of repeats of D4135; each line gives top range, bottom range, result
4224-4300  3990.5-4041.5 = 1.13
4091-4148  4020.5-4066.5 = 1.15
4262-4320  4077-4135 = 1.01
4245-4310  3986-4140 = 1.07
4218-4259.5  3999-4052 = 1.11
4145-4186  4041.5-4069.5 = 1.05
